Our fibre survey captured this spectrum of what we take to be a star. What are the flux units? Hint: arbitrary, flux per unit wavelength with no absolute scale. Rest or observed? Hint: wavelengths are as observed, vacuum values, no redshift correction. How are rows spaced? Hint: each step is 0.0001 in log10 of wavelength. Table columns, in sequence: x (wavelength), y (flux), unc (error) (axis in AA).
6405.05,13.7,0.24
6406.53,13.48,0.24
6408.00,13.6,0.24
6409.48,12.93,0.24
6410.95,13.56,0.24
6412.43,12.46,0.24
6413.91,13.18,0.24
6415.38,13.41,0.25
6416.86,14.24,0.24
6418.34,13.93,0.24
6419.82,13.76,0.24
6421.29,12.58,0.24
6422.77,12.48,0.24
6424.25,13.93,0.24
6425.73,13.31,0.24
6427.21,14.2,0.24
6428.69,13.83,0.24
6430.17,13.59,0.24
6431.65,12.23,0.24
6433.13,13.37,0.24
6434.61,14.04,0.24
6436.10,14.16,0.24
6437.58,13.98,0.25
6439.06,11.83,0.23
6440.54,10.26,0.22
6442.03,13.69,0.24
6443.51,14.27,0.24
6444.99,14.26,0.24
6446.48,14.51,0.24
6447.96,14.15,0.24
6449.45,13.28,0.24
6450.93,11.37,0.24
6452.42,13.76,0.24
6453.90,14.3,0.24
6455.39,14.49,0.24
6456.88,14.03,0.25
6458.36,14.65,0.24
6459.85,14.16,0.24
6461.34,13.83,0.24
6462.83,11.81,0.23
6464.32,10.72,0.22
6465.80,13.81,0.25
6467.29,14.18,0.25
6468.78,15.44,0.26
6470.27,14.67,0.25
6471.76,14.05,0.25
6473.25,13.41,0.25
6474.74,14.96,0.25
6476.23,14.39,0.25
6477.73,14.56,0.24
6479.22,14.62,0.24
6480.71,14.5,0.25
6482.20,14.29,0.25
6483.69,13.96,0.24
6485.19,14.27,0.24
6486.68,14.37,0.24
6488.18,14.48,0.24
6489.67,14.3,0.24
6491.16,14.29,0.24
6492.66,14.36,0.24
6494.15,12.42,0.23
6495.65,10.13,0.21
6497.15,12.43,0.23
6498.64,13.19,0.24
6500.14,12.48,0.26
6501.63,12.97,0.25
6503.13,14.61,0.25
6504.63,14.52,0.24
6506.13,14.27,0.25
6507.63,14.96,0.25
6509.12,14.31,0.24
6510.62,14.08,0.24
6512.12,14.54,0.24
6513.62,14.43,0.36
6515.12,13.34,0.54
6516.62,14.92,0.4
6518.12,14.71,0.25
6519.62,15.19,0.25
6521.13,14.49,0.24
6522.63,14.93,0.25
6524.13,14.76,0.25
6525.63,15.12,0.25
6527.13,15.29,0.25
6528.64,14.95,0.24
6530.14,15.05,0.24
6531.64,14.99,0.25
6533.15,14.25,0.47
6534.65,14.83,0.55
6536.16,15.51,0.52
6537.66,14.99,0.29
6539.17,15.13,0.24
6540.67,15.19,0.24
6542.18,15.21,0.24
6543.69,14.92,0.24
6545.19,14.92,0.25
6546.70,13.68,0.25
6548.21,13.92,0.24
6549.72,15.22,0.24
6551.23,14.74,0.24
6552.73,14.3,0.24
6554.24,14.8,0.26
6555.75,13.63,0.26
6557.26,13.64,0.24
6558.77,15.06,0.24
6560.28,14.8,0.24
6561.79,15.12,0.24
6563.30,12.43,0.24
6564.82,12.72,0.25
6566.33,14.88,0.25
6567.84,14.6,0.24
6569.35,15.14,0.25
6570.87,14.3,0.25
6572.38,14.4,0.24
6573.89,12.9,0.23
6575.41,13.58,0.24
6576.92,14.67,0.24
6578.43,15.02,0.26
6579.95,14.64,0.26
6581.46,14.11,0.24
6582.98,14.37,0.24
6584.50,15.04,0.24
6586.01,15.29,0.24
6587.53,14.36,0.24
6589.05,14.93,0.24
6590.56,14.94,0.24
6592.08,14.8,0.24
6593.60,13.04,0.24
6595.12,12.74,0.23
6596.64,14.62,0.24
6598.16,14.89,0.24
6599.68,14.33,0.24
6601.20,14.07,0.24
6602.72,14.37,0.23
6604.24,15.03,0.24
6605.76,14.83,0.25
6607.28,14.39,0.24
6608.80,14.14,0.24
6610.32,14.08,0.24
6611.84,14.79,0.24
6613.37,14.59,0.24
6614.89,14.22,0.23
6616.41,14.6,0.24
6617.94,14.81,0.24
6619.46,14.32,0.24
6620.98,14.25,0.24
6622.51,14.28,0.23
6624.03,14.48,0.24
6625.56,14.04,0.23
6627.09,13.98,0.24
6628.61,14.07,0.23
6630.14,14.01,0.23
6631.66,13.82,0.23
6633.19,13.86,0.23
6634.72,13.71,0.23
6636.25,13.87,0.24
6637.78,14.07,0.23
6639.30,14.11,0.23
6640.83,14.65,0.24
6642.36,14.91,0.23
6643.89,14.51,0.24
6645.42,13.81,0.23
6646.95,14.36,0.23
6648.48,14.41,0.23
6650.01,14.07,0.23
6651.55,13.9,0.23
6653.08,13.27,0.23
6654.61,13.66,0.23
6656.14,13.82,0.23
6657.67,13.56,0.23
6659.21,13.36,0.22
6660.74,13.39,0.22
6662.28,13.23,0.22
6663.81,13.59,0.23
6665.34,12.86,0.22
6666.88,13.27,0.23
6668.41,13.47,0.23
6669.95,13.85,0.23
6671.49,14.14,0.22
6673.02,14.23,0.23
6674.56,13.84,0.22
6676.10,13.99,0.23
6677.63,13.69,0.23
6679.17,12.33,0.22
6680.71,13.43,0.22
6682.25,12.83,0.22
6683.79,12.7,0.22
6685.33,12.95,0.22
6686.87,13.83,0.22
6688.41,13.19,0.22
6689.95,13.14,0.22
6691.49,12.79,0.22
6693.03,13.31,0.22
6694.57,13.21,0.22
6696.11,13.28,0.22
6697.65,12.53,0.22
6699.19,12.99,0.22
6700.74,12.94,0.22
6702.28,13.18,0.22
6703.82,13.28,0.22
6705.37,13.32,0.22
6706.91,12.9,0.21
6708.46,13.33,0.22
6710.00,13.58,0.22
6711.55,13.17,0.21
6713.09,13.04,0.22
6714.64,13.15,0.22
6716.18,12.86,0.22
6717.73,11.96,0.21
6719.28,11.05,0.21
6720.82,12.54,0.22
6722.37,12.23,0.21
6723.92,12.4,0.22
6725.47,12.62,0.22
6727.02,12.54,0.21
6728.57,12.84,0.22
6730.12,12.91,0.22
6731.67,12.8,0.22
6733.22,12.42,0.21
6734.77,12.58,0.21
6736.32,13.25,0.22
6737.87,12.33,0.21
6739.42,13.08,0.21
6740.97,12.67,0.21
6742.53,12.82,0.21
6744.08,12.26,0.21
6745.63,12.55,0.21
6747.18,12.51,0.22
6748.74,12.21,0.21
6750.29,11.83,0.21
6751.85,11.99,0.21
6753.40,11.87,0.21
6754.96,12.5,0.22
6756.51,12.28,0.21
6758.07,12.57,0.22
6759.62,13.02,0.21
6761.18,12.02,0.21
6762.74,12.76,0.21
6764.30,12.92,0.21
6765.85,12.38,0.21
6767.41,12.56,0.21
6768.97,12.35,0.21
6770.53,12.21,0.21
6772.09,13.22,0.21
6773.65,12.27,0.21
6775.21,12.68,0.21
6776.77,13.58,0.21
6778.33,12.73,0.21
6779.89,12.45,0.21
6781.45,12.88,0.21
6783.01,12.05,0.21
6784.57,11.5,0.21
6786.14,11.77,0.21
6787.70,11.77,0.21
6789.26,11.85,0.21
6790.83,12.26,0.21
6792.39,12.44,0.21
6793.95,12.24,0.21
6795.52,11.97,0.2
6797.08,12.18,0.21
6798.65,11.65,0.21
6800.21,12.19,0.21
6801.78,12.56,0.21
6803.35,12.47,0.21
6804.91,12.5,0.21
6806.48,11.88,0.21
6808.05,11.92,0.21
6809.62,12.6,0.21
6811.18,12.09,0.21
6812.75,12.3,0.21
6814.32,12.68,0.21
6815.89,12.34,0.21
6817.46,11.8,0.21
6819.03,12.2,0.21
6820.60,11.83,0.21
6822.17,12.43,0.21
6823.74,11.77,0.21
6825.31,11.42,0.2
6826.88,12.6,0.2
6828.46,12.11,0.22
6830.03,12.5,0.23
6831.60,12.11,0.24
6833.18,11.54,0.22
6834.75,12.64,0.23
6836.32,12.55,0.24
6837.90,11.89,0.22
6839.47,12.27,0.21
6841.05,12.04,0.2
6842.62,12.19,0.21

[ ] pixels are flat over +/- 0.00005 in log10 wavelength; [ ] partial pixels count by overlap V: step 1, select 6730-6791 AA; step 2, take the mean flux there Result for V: 12.5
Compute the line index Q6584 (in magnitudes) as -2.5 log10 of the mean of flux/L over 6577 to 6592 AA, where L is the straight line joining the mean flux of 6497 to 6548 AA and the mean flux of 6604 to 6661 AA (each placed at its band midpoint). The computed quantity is -0.03 mag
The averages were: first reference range 14.5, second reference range 14.2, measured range 14.7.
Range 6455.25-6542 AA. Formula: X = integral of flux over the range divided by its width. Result 14.2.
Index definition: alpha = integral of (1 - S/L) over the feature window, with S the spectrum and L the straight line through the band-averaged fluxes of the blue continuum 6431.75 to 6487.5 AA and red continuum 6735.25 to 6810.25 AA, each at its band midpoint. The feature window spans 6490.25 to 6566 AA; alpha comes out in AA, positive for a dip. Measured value -4.7 AA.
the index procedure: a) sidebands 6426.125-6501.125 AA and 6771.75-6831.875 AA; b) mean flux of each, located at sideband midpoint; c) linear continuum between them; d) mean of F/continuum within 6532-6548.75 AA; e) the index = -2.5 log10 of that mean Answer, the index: -0.11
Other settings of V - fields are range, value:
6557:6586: 14.3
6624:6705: 13.6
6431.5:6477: 13.6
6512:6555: 14.8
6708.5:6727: 12.6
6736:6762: 12.4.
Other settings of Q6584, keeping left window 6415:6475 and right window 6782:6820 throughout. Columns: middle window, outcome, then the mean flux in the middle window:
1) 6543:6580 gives -0.10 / 14.3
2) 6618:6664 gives -0.10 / 14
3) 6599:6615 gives -0.12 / 14.5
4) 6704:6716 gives -0.06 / 13.2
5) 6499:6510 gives -0.05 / 14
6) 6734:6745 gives -0.03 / 12.7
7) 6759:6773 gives -0.03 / 12.6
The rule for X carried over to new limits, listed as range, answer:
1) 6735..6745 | 12.7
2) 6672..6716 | 13.2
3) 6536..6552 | 14.8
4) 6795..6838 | 12.2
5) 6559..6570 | 14.3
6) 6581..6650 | 14.3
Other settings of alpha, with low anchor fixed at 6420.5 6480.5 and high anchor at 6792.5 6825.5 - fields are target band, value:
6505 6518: -1.0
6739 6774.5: -0.2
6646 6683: -2.5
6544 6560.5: -1.5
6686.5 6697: -0.5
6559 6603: -4.1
